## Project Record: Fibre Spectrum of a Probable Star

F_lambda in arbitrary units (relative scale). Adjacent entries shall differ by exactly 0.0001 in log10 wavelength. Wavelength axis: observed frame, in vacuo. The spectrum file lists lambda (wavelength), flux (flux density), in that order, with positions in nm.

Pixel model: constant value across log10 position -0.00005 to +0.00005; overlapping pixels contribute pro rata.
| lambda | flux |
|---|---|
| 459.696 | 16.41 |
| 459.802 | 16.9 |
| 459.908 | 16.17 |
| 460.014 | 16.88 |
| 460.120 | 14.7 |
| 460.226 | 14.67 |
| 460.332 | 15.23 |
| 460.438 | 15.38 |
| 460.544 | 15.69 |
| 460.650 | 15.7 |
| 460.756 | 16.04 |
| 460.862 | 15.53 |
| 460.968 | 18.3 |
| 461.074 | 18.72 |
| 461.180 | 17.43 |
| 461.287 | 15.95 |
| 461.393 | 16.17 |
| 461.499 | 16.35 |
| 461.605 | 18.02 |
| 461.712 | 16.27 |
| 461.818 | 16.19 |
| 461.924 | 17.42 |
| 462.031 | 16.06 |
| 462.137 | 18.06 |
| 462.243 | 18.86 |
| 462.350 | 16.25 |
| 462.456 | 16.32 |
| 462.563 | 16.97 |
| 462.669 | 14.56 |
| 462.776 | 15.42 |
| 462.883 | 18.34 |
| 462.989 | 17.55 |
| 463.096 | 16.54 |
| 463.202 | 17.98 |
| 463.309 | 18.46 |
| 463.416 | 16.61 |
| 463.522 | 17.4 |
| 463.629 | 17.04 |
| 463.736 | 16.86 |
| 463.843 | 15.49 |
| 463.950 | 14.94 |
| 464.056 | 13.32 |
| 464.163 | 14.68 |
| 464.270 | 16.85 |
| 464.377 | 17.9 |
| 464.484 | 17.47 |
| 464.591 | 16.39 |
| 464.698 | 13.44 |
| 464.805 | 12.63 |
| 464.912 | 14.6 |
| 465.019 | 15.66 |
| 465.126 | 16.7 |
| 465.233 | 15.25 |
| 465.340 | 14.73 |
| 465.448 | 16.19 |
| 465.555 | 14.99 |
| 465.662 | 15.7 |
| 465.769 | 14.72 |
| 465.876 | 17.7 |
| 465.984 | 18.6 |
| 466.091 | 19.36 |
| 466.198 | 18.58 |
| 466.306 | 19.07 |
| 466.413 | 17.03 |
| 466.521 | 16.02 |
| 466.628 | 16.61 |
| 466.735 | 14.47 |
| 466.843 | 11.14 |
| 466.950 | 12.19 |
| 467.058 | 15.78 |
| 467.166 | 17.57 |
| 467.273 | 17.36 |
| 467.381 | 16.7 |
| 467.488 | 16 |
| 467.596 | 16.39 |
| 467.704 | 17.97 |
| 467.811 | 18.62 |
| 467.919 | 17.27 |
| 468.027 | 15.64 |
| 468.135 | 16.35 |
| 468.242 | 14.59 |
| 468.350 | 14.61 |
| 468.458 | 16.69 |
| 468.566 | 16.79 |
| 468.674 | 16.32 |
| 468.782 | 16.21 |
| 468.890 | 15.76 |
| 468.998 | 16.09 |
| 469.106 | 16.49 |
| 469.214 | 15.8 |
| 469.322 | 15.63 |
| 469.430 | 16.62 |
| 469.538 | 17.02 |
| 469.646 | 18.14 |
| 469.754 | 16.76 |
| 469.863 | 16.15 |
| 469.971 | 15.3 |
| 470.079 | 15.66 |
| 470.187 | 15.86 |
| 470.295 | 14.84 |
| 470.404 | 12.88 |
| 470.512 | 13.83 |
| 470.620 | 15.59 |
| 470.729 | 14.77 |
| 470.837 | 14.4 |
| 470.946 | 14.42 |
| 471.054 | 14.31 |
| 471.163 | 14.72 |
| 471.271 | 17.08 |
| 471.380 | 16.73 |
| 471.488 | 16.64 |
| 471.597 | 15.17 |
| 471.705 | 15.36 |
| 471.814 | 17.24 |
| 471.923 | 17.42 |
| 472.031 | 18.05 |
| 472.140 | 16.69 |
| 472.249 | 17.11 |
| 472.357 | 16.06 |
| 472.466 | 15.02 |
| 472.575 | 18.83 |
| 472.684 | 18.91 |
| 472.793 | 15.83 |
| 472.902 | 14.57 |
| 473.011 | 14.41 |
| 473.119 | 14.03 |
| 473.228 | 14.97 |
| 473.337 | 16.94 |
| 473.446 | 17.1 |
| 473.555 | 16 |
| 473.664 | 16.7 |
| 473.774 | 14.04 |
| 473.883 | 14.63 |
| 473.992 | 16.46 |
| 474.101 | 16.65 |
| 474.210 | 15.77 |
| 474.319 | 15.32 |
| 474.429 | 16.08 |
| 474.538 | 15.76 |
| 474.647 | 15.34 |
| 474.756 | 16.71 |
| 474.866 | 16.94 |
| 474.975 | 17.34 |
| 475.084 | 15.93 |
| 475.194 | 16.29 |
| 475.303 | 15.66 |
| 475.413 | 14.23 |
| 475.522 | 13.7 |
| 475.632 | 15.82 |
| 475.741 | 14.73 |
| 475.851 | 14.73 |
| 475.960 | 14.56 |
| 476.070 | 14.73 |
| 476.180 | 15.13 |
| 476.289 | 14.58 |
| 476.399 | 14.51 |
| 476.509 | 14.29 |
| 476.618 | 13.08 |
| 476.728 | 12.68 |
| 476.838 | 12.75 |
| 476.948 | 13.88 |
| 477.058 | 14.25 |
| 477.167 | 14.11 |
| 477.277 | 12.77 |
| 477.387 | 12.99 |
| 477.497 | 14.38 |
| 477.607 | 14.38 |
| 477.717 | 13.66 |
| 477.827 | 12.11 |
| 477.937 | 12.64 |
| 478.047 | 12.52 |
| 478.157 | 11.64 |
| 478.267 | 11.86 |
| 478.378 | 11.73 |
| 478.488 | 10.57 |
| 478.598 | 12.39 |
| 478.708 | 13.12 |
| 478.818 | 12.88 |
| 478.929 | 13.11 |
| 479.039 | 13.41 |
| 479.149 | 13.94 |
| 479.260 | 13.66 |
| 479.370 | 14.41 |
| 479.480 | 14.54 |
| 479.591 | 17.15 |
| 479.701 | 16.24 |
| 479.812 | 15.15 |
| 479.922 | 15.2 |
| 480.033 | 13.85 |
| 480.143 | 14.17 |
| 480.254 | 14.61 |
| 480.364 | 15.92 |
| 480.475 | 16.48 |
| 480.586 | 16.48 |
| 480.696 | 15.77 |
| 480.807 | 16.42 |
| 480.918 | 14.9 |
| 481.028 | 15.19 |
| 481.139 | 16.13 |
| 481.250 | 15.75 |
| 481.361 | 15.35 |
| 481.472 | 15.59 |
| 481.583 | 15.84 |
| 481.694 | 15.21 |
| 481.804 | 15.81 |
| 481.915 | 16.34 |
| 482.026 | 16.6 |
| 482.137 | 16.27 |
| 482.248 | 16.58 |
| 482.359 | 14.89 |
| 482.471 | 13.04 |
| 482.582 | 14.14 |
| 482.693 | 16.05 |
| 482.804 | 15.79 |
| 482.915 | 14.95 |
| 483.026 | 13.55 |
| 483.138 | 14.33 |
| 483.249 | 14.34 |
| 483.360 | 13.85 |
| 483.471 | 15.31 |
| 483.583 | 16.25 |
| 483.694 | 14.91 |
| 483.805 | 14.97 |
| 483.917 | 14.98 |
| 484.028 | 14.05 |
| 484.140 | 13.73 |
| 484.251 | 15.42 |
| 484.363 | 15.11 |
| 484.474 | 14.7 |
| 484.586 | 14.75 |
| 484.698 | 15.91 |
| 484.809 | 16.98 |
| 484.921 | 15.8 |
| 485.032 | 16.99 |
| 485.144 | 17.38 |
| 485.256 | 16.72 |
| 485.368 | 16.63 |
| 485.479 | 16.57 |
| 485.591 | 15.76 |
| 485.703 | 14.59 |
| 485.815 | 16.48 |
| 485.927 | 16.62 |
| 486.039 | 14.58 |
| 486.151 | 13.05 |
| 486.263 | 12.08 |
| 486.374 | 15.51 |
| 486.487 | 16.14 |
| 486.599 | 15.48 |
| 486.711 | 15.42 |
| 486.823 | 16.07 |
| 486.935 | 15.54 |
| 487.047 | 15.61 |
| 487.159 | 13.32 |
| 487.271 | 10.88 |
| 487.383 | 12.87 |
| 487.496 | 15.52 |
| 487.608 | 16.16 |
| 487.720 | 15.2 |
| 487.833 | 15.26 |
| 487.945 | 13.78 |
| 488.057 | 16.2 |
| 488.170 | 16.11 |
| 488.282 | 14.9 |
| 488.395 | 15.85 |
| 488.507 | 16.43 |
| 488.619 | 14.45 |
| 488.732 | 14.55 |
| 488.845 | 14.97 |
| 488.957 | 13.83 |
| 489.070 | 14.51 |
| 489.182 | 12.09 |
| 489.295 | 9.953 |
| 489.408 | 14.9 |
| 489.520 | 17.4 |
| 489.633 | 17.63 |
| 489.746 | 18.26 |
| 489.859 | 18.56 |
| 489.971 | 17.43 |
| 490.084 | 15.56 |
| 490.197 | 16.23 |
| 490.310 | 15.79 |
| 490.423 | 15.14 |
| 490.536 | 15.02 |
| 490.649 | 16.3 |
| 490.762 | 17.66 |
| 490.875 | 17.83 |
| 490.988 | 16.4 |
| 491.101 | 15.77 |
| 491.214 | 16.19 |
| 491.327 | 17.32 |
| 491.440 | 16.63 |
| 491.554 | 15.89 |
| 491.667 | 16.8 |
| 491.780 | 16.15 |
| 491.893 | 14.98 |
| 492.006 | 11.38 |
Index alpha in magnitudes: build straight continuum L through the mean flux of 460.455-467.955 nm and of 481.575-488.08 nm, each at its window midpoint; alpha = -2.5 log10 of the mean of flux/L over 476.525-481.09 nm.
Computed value 0.12 mag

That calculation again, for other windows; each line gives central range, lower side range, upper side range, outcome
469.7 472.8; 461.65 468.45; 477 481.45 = -0.04 mag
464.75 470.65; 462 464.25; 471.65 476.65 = 0.01 mag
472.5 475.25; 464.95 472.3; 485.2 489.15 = -0.02 mag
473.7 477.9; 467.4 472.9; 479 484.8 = 0.07 mag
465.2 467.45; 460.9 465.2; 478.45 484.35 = 0.00 mag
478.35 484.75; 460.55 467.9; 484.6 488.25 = 0.05 mag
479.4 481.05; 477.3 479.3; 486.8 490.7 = -0.17 mag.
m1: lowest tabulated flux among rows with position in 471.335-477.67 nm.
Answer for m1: 12.68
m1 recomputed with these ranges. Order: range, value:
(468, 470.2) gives 14.59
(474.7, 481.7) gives 10.57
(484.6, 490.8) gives 9.953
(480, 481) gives 13.85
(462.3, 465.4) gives 12.63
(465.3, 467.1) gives 11.14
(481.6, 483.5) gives 13.04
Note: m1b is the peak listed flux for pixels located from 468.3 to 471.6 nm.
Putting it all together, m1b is 18.14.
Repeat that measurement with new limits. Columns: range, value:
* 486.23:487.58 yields 16.14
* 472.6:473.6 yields 18.91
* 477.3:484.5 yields 17.15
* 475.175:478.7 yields 16.29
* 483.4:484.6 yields 16.25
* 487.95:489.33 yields 16.43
